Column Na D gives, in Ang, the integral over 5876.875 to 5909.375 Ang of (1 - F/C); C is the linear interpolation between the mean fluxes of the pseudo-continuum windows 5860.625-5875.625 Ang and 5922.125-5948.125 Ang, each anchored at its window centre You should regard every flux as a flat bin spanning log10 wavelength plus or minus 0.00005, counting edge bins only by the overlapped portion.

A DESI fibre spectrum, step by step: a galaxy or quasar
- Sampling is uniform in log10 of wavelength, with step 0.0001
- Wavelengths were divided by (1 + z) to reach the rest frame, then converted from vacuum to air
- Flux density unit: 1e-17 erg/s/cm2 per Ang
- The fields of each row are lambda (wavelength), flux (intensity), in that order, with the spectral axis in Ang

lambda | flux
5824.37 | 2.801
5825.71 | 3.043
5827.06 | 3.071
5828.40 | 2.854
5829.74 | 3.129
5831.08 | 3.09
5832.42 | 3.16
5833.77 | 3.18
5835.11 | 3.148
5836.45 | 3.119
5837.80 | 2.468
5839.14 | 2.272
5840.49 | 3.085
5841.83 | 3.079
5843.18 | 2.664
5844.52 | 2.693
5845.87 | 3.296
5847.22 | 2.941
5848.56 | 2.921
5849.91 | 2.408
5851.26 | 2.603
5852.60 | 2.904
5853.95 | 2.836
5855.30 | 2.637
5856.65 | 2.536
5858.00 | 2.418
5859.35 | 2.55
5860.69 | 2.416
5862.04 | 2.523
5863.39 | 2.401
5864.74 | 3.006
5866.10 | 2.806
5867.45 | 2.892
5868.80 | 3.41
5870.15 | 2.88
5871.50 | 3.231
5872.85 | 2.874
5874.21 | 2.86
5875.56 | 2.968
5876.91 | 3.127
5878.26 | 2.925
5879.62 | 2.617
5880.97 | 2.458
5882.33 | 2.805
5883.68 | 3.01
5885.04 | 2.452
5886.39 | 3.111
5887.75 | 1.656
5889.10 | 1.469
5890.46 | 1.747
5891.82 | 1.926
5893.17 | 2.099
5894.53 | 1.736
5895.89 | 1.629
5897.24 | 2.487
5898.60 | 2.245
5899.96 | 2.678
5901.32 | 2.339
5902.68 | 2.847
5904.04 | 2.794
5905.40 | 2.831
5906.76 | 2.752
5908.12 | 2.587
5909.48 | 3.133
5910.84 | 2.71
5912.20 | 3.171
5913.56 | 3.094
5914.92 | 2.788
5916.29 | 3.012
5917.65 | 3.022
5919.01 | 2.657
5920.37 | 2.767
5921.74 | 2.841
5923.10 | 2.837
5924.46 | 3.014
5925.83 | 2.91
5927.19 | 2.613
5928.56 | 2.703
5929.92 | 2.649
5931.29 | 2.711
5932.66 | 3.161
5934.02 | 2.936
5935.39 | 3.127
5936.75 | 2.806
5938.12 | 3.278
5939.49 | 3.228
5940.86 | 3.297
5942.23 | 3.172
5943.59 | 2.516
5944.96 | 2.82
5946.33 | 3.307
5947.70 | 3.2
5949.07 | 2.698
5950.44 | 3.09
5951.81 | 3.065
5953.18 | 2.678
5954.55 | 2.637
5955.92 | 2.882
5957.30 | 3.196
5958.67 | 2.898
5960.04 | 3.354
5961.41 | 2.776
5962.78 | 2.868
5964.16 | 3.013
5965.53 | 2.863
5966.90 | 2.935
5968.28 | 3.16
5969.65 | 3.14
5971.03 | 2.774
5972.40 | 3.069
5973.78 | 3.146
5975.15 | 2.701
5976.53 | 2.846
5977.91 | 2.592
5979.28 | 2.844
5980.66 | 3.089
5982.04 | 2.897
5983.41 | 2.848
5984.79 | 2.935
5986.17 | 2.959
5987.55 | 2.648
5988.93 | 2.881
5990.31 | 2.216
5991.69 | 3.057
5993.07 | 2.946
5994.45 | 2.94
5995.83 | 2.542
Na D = 5.3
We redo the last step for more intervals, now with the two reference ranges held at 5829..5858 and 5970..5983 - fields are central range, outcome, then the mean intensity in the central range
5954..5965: -0.27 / 2.96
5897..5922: 0.80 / 2.78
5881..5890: 1.45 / 2.4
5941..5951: -0.37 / 2.99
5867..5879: -0.66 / 3.02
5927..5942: -0.49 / 2.97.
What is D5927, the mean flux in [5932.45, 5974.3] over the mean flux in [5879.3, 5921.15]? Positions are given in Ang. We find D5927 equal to 1.18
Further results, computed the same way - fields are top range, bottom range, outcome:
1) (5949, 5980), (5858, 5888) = 1.05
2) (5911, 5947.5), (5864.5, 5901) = 1.15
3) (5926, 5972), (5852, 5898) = 1.15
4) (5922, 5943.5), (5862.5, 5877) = 1.00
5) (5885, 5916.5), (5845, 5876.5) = 0.88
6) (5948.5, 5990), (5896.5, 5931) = 1.05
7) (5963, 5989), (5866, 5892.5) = 1.10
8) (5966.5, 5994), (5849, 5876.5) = 1.04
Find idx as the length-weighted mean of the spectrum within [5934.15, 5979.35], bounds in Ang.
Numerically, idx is 2.97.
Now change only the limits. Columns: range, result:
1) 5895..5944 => 2.81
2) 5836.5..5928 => 2.68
